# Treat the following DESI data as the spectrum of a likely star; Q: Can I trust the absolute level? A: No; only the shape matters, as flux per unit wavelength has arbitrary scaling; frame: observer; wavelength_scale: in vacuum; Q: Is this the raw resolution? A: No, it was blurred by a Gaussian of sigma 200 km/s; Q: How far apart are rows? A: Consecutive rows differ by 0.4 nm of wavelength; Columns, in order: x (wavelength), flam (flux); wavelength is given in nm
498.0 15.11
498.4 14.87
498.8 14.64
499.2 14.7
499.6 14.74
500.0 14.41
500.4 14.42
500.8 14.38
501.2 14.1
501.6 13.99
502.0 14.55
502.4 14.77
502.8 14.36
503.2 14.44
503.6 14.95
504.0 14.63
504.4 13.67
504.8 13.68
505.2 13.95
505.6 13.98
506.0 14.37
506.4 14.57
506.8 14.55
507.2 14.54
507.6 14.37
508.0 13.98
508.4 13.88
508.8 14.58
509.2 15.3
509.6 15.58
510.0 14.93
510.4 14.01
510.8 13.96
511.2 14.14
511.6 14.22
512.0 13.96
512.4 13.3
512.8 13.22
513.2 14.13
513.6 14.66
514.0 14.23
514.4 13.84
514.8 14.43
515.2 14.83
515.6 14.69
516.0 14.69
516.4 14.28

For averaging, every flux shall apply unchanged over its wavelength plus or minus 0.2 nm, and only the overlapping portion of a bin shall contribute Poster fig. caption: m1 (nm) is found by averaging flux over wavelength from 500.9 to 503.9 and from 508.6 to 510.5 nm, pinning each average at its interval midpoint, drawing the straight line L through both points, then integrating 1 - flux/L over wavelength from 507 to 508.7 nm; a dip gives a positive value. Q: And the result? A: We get 0.07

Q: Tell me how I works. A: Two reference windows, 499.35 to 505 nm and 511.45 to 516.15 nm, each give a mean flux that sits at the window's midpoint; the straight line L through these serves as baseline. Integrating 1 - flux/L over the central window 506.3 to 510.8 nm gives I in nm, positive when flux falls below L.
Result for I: -0.09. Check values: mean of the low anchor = 14.4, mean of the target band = 14.5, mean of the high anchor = 14.2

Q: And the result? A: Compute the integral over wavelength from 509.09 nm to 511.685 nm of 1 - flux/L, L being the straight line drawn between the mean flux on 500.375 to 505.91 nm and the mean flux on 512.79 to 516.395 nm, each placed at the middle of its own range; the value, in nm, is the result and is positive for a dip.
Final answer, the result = -0.05 nm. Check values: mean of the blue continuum 14.3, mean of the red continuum 14.4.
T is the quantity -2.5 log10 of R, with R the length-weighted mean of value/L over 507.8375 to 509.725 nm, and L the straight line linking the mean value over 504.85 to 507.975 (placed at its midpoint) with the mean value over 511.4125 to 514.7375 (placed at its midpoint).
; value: -0.04 mag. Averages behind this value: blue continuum 14.3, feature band 14.6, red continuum 14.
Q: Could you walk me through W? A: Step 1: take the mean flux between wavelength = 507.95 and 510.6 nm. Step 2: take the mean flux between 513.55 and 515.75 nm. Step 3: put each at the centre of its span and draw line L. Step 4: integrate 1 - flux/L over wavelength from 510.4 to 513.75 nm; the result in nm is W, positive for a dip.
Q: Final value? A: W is 0.136 nm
